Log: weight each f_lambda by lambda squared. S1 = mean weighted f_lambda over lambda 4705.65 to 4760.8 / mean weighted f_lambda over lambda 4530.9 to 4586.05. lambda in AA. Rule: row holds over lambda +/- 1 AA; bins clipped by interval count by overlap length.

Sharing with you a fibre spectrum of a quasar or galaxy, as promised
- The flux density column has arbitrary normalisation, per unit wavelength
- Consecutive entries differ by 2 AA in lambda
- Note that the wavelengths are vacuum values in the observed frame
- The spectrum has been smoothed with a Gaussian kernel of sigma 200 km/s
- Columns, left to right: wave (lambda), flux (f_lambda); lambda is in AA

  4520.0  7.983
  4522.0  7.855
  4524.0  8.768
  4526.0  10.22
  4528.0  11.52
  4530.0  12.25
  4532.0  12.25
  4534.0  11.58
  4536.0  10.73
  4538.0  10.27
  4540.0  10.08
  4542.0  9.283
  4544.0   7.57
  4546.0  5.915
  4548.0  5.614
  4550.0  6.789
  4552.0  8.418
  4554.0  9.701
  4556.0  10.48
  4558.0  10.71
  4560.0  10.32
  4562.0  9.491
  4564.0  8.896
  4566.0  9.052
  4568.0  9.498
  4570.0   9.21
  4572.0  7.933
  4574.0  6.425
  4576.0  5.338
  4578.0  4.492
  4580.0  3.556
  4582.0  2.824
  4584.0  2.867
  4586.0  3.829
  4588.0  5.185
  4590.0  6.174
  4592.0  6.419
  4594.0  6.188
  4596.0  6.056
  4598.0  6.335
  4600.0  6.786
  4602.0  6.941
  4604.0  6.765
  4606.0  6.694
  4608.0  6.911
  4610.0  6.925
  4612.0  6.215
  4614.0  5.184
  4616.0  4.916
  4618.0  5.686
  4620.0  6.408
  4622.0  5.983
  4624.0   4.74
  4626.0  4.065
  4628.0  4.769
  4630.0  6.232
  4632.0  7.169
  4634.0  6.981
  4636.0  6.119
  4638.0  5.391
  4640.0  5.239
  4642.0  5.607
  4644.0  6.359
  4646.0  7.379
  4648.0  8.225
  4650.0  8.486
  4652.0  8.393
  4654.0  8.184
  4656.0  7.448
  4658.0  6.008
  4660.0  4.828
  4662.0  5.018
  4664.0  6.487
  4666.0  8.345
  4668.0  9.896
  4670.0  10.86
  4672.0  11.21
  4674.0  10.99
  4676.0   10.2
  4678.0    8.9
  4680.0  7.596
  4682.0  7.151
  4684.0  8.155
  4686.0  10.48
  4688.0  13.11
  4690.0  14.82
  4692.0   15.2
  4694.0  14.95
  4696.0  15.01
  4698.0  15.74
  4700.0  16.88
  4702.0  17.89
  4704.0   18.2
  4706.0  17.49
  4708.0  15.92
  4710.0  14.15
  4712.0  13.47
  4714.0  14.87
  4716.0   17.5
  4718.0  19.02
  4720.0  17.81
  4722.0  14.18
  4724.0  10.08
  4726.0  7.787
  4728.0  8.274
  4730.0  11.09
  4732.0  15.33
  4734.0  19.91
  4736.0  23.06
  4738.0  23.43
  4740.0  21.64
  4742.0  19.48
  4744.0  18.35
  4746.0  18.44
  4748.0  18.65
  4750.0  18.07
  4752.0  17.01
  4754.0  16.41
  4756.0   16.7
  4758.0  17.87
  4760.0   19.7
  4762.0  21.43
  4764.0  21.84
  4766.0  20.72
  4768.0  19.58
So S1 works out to 2.23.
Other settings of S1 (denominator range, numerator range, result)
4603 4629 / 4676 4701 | 2.19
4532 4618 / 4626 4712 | 1.42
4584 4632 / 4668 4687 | 1.68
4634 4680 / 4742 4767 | 2.55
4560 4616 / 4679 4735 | 2.30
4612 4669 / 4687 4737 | 2.45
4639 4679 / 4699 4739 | 2.05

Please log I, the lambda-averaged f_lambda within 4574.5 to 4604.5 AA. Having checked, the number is 5.31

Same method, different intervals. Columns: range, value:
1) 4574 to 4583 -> 4.32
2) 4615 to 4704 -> 8.82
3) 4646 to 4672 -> 7.81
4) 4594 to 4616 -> 6.4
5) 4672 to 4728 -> 13.5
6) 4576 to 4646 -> 5.67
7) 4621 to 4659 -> 6.46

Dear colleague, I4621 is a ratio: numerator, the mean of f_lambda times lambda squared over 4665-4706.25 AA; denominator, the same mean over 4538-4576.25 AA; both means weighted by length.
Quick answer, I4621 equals 1.5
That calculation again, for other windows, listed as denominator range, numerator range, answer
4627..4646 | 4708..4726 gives 2.52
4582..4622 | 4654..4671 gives 1.30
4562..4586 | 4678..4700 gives 2.02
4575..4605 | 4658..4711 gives 2.31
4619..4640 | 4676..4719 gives 2.51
